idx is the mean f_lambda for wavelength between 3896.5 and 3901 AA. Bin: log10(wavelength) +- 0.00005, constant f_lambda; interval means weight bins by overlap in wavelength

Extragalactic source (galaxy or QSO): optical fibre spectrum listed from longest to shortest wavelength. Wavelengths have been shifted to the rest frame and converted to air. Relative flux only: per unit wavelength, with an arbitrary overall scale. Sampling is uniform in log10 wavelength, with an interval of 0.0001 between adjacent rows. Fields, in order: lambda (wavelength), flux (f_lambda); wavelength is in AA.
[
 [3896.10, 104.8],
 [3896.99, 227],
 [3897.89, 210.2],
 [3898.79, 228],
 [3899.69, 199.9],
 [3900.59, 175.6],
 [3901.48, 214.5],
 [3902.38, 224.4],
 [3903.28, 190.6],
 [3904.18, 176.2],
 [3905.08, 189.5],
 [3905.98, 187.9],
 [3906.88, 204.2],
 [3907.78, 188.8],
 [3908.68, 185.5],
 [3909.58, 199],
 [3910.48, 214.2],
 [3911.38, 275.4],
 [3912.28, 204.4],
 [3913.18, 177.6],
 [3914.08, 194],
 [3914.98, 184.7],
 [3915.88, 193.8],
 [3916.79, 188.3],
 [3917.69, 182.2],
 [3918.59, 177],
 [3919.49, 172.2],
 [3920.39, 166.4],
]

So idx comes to 207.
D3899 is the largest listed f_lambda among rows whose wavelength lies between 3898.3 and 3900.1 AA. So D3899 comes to 228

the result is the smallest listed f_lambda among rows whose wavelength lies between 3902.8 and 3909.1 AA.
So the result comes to 176.2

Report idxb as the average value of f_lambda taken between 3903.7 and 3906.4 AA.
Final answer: 184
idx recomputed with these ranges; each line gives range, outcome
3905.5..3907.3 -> 196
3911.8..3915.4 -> 191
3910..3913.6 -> 218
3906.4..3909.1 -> 193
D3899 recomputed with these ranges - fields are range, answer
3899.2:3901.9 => 214.5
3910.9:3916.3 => 275.4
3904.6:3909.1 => 204.2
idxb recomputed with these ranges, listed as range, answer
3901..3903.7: 210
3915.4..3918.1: 188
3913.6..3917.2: 190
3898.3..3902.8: 208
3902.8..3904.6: 184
